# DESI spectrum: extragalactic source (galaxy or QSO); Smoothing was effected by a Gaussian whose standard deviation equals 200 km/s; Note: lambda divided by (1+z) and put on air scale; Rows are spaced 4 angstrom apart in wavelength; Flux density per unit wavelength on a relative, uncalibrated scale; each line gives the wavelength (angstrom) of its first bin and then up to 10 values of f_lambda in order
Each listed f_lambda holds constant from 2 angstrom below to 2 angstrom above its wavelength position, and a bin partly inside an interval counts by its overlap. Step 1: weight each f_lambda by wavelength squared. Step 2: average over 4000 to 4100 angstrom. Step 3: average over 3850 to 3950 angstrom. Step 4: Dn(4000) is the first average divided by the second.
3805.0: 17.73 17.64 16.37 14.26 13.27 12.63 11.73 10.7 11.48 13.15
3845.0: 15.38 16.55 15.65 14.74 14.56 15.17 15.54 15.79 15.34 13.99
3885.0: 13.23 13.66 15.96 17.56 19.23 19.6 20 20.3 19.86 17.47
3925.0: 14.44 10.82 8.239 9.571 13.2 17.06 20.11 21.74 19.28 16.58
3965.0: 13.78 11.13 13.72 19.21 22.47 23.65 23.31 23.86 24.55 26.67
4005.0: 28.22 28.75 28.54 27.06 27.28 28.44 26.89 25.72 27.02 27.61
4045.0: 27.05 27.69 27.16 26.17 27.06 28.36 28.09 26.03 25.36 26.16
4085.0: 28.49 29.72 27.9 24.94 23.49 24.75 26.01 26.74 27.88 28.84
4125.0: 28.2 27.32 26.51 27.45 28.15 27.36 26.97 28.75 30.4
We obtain 1.88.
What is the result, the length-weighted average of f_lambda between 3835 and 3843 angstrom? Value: 12.3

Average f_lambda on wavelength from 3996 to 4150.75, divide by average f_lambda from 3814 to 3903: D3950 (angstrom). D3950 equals 1.86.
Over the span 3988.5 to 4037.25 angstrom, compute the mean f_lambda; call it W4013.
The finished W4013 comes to 26.7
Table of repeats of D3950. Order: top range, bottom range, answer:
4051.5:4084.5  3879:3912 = 1.60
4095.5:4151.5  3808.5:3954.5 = 1.76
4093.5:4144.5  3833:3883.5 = 1.83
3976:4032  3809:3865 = 1.83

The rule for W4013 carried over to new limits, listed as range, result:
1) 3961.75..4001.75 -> 19.9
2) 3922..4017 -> 19.2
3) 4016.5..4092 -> 27.2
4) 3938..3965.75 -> 17.3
